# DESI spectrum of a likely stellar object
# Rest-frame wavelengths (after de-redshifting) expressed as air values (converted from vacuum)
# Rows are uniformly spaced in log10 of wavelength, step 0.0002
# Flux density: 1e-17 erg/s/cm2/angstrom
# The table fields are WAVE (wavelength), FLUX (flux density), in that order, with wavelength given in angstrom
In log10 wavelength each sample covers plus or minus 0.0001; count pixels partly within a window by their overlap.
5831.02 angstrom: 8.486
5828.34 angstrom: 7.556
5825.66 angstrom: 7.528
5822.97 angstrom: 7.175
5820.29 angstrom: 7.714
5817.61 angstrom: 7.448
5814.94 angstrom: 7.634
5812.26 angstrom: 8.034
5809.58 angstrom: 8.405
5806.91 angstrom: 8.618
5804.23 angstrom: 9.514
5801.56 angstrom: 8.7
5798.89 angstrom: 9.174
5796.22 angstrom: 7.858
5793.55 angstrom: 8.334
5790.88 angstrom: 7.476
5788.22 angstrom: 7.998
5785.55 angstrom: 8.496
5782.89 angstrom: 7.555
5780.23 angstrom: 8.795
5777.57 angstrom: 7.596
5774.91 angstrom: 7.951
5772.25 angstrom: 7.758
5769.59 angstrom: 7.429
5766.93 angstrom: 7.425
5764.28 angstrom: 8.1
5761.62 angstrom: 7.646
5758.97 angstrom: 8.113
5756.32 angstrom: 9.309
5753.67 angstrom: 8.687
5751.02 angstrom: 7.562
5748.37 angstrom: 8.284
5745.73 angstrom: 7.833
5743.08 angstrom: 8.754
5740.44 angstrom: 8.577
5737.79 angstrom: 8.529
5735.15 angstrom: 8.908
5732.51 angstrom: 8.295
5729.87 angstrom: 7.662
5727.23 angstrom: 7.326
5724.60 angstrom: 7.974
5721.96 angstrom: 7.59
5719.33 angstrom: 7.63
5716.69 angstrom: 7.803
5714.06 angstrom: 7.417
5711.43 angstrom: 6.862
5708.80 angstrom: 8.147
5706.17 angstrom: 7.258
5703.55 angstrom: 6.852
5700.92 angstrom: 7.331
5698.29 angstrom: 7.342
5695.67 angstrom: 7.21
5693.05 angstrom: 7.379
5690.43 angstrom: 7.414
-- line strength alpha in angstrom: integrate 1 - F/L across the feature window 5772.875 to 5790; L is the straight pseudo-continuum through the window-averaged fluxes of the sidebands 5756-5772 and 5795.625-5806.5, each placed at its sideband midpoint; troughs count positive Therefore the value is 0.64 angstrom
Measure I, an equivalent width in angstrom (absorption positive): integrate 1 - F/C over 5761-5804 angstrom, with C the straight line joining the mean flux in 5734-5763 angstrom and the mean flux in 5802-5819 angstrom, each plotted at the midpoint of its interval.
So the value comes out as 1.4 angstrom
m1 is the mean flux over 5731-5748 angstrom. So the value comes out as 8.46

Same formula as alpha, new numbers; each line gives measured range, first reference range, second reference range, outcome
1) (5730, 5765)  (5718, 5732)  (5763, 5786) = -2.6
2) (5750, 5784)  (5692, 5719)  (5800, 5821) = -0.4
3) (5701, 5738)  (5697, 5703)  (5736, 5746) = 0.8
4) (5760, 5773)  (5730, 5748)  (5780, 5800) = 1.0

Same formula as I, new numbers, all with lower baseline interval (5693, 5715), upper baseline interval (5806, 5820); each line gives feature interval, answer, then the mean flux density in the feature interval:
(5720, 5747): -2.3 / 8.13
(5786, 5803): -0.9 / 8.28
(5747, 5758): -1.2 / 8.45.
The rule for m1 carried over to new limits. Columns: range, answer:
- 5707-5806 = 8.08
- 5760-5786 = 7.86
